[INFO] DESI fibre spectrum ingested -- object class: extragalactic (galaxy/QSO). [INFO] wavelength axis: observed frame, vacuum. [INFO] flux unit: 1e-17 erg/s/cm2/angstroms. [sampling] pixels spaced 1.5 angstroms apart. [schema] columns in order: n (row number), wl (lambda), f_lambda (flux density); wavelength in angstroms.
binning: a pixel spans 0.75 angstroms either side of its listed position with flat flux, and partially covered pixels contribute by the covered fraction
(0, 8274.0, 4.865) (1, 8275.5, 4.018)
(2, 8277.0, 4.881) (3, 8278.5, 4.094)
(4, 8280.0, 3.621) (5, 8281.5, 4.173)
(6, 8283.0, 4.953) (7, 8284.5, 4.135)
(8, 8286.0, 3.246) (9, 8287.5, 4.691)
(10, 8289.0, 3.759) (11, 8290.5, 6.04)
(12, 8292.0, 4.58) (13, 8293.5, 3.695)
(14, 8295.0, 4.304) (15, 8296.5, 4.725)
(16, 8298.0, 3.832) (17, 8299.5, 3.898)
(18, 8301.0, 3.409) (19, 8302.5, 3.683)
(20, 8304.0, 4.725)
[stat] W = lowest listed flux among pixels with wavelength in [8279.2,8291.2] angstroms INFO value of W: 3.246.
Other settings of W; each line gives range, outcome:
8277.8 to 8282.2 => 3.621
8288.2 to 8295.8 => 3.695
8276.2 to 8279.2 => 4.094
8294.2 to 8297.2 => 4.304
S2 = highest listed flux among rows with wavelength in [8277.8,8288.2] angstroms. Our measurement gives 4.953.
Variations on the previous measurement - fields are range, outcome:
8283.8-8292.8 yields 6.04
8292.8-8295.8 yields 4.304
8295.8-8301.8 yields 4.725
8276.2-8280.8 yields 4.881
